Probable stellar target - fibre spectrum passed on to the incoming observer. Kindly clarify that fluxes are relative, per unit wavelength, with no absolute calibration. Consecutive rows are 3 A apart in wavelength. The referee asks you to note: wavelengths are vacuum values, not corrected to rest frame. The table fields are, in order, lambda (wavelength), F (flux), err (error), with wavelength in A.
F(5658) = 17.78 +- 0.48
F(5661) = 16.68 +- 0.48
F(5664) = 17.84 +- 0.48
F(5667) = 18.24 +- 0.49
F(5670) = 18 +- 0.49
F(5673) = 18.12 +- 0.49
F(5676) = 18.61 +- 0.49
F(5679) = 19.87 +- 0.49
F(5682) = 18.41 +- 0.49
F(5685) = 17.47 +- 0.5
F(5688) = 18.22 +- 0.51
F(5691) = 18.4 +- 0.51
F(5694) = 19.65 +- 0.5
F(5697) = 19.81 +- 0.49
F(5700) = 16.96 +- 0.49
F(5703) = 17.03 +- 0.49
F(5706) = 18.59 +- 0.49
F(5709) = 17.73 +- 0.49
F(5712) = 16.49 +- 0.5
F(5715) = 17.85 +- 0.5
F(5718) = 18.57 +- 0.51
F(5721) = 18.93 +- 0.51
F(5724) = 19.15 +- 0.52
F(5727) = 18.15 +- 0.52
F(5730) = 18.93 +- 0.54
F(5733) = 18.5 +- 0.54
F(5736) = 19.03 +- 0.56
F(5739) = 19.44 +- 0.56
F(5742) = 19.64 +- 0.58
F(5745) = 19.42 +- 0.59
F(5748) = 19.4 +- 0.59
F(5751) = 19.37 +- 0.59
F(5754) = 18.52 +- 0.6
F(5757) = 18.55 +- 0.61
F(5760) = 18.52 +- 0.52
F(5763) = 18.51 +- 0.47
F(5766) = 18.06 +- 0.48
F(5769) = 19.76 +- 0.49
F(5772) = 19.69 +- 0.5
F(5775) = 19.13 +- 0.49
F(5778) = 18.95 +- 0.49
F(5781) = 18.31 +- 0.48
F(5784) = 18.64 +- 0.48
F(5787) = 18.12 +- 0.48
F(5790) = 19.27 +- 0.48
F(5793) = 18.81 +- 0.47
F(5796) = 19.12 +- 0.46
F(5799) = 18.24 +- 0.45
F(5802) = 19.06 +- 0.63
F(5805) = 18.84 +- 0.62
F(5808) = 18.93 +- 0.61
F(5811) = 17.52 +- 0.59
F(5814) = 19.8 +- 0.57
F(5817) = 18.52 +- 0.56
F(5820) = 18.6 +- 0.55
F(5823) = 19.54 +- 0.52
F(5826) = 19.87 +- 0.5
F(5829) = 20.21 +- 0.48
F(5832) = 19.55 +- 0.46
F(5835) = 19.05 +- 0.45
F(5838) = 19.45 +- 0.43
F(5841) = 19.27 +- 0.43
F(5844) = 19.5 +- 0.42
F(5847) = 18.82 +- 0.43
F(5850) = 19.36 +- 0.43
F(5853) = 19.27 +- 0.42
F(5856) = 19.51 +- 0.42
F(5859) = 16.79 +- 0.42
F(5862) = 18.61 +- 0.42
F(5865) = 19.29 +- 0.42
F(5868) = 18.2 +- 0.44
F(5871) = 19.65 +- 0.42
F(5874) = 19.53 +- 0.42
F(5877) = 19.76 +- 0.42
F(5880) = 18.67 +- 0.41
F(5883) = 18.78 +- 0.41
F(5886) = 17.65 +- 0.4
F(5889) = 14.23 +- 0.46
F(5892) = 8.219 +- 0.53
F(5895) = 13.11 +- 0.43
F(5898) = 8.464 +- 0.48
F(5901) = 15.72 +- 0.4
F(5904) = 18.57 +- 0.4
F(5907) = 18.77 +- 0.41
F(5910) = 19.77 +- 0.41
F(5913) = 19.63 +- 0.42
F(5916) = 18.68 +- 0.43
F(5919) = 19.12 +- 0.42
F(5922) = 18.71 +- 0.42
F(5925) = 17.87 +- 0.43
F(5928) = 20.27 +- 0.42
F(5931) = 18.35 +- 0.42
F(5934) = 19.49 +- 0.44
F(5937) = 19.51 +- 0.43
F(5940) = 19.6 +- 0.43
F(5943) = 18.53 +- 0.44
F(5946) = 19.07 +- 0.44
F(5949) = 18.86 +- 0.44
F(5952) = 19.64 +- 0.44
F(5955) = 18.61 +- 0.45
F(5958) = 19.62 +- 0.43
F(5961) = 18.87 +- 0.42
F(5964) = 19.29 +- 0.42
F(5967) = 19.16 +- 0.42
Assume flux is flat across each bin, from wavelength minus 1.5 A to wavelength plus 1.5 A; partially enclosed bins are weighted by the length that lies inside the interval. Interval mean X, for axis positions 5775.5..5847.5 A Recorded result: 19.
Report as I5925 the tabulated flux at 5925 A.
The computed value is 17.87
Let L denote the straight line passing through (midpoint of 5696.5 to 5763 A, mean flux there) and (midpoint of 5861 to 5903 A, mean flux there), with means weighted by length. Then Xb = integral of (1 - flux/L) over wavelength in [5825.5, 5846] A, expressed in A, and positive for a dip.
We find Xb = -2.9 A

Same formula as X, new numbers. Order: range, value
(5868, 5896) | 16.8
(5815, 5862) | 19.1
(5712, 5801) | 18.8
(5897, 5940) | 18.2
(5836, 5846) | 19.4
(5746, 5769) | 18.8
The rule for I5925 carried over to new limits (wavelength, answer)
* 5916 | 18.68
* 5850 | 19.36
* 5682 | 18.41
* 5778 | 18.95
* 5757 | 18.55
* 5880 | 18.67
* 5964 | 19.29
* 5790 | 19.27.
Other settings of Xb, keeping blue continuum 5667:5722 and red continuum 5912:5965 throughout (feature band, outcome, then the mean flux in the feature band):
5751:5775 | -0.5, 18.9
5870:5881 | -0.3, 19.4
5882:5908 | 5.8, 14.7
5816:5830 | -0.5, 19.3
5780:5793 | 0.0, 18.6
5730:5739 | -0.3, 18.9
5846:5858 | -0.2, 19.2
